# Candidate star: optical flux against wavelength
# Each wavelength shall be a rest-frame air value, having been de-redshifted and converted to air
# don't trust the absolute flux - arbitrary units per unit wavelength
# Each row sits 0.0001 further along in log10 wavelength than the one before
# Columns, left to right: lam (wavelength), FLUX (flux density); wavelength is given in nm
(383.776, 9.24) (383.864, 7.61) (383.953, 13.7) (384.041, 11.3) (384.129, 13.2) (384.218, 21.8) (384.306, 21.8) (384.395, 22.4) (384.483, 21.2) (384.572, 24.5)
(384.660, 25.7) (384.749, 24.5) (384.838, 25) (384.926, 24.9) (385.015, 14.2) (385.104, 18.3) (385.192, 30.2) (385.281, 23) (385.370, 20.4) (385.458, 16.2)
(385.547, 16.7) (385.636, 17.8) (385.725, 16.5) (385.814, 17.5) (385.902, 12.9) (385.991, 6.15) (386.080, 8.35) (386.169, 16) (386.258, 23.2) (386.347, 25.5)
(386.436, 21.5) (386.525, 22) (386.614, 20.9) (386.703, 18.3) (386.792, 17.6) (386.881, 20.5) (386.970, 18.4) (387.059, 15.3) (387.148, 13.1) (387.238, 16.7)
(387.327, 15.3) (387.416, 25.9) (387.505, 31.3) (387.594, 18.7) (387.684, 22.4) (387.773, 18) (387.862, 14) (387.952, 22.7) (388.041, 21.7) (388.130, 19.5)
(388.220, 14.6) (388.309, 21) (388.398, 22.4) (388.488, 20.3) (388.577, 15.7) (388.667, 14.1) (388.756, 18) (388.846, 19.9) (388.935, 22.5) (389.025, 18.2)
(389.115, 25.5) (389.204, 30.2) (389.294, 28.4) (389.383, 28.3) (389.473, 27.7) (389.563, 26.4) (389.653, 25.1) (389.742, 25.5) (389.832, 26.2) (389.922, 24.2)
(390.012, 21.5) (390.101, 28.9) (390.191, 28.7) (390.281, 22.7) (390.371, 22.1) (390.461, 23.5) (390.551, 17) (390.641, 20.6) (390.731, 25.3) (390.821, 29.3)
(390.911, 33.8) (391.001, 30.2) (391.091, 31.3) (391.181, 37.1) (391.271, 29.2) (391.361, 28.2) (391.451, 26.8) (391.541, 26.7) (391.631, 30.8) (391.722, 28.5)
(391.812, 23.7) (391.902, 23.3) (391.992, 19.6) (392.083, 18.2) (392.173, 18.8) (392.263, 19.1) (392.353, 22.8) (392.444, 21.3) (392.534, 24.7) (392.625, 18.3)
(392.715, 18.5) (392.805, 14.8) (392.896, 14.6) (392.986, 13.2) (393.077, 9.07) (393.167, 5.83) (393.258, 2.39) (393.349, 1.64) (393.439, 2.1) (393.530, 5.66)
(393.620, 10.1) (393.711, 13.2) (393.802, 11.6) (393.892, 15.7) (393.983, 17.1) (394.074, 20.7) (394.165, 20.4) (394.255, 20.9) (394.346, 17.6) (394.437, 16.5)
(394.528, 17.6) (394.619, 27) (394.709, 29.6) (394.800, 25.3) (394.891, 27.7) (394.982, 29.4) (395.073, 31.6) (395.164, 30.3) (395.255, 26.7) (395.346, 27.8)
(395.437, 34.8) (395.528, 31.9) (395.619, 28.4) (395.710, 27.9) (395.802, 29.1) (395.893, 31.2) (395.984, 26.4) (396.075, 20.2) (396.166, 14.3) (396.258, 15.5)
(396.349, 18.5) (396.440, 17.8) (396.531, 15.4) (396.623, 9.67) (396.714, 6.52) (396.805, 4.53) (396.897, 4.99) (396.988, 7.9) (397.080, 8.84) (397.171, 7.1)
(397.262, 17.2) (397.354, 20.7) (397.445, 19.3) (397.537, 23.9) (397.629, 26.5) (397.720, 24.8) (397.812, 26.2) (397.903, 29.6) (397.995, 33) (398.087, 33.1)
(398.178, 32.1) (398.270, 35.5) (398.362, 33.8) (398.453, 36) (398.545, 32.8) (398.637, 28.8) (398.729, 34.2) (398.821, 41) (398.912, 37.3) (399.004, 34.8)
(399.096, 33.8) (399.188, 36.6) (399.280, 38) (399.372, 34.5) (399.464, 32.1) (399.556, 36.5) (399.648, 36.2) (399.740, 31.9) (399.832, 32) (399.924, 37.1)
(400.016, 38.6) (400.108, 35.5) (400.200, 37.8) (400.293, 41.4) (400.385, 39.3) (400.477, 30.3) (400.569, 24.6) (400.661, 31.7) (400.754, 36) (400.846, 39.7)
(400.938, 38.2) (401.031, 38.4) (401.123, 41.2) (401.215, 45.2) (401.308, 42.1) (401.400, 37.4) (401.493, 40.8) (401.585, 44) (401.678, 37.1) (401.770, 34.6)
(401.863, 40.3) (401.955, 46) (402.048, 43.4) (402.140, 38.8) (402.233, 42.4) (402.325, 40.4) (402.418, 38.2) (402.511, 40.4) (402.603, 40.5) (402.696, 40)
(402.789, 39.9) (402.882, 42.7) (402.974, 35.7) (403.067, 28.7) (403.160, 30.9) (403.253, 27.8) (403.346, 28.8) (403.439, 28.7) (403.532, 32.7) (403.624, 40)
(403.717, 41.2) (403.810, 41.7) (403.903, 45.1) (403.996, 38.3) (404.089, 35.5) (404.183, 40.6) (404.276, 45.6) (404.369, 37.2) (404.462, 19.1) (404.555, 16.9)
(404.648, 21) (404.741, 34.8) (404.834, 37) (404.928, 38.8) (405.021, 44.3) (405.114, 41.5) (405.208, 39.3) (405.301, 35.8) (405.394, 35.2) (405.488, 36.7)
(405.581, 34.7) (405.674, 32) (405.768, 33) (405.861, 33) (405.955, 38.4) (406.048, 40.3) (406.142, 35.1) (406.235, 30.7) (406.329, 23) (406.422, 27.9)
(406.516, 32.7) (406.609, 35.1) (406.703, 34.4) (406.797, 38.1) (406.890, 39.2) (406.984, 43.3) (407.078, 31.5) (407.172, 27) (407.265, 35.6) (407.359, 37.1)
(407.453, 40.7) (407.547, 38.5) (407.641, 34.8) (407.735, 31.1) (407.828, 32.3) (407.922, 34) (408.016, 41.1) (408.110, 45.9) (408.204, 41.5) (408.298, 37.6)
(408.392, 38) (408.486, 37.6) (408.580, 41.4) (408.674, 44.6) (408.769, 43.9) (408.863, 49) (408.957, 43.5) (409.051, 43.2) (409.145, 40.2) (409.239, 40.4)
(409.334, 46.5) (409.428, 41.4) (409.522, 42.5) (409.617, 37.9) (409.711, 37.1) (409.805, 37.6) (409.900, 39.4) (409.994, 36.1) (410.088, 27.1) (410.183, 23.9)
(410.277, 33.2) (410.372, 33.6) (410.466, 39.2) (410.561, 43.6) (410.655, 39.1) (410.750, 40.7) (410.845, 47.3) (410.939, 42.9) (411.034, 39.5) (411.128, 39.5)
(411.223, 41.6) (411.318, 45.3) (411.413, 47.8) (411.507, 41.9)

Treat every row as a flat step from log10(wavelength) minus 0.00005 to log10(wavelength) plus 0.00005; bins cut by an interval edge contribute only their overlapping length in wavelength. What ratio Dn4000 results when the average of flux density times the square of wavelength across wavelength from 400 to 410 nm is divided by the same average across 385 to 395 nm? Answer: 2.0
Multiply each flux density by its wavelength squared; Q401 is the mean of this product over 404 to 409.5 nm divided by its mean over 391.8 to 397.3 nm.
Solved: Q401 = 2.1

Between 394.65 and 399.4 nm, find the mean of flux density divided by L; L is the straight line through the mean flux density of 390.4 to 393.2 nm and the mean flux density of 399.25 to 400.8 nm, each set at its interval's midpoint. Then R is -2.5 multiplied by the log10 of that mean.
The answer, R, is 0.19 mag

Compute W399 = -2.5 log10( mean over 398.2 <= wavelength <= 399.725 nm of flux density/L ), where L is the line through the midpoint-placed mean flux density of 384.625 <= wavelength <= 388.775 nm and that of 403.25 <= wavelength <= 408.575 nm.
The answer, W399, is -0.18 mag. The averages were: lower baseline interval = 19.2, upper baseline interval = 35.5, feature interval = 35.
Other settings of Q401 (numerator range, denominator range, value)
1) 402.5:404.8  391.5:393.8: 2.29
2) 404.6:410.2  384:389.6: 2.04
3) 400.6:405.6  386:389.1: 2.11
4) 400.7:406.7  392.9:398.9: 1.80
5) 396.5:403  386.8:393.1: 1.52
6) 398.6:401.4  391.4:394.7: 2.16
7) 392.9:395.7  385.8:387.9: 1.08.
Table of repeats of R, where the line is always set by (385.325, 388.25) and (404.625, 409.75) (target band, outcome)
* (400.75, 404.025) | -0.17 mag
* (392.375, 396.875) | 0.35 mag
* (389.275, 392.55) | -0.15 mag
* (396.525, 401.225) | 0.02 mag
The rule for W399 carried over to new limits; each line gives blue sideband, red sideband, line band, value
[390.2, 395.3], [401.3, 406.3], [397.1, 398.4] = 0.11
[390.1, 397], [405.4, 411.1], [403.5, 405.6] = -0.10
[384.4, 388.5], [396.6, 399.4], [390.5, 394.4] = 0.16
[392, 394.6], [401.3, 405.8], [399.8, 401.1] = -0.19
